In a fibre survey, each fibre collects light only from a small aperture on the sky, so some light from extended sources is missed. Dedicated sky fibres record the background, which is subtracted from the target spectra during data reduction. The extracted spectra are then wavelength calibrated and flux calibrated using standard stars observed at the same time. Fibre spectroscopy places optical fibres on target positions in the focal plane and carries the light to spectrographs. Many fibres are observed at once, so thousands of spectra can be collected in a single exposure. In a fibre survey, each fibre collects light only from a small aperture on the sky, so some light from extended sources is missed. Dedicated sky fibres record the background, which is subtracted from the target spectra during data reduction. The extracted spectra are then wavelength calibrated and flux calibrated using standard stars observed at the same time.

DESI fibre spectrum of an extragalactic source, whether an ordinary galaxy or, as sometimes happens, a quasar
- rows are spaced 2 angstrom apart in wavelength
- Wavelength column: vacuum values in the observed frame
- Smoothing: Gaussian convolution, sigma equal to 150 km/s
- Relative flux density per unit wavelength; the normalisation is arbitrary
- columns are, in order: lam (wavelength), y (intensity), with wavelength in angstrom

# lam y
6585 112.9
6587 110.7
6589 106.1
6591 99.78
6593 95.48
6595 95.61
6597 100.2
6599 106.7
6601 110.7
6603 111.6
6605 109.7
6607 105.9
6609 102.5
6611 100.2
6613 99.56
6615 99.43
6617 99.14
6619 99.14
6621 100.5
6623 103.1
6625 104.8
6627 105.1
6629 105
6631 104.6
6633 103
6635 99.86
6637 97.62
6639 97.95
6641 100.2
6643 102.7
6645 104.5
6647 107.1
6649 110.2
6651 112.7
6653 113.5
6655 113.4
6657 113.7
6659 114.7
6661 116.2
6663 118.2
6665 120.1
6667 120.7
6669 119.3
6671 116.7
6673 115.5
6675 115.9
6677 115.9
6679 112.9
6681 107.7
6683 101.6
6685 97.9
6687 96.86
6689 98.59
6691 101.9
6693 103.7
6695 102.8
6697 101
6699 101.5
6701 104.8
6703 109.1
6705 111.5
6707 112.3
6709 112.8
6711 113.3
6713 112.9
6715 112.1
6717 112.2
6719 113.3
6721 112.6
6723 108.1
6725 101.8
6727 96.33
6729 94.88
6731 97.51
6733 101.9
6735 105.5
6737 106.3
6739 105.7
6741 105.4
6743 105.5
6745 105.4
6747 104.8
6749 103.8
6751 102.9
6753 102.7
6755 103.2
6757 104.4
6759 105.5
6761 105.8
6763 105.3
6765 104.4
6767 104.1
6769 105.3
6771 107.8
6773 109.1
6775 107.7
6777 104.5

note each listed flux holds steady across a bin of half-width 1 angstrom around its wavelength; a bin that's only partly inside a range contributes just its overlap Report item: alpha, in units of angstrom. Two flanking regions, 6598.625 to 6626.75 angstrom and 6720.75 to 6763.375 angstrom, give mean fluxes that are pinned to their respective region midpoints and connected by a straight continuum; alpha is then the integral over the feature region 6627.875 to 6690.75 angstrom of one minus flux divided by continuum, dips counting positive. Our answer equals -3.1 angstrom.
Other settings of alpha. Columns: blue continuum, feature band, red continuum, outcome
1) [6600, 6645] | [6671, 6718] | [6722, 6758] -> -2.18 angstrom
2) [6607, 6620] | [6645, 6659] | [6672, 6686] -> -0.74 angstrom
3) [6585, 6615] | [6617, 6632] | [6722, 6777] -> 0.17 angstrom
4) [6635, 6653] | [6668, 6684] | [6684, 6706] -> -1.52 angstrom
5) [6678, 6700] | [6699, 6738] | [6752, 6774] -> -1.38 angstrom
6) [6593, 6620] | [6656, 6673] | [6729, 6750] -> -2.32 angstrom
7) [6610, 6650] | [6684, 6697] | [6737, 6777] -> 0.41 angstrom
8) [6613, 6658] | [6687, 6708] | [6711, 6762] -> 0.12 angstrom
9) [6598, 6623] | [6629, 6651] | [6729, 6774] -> 0.12 angstrom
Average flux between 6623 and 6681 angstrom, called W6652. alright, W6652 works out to 110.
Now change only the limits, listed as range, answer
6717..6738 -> 104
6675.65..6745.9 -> 106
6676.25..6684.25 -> 109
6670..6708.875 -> 107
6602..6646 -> 103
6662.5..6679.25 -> 117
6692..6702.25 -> 103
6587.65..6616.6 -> 103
